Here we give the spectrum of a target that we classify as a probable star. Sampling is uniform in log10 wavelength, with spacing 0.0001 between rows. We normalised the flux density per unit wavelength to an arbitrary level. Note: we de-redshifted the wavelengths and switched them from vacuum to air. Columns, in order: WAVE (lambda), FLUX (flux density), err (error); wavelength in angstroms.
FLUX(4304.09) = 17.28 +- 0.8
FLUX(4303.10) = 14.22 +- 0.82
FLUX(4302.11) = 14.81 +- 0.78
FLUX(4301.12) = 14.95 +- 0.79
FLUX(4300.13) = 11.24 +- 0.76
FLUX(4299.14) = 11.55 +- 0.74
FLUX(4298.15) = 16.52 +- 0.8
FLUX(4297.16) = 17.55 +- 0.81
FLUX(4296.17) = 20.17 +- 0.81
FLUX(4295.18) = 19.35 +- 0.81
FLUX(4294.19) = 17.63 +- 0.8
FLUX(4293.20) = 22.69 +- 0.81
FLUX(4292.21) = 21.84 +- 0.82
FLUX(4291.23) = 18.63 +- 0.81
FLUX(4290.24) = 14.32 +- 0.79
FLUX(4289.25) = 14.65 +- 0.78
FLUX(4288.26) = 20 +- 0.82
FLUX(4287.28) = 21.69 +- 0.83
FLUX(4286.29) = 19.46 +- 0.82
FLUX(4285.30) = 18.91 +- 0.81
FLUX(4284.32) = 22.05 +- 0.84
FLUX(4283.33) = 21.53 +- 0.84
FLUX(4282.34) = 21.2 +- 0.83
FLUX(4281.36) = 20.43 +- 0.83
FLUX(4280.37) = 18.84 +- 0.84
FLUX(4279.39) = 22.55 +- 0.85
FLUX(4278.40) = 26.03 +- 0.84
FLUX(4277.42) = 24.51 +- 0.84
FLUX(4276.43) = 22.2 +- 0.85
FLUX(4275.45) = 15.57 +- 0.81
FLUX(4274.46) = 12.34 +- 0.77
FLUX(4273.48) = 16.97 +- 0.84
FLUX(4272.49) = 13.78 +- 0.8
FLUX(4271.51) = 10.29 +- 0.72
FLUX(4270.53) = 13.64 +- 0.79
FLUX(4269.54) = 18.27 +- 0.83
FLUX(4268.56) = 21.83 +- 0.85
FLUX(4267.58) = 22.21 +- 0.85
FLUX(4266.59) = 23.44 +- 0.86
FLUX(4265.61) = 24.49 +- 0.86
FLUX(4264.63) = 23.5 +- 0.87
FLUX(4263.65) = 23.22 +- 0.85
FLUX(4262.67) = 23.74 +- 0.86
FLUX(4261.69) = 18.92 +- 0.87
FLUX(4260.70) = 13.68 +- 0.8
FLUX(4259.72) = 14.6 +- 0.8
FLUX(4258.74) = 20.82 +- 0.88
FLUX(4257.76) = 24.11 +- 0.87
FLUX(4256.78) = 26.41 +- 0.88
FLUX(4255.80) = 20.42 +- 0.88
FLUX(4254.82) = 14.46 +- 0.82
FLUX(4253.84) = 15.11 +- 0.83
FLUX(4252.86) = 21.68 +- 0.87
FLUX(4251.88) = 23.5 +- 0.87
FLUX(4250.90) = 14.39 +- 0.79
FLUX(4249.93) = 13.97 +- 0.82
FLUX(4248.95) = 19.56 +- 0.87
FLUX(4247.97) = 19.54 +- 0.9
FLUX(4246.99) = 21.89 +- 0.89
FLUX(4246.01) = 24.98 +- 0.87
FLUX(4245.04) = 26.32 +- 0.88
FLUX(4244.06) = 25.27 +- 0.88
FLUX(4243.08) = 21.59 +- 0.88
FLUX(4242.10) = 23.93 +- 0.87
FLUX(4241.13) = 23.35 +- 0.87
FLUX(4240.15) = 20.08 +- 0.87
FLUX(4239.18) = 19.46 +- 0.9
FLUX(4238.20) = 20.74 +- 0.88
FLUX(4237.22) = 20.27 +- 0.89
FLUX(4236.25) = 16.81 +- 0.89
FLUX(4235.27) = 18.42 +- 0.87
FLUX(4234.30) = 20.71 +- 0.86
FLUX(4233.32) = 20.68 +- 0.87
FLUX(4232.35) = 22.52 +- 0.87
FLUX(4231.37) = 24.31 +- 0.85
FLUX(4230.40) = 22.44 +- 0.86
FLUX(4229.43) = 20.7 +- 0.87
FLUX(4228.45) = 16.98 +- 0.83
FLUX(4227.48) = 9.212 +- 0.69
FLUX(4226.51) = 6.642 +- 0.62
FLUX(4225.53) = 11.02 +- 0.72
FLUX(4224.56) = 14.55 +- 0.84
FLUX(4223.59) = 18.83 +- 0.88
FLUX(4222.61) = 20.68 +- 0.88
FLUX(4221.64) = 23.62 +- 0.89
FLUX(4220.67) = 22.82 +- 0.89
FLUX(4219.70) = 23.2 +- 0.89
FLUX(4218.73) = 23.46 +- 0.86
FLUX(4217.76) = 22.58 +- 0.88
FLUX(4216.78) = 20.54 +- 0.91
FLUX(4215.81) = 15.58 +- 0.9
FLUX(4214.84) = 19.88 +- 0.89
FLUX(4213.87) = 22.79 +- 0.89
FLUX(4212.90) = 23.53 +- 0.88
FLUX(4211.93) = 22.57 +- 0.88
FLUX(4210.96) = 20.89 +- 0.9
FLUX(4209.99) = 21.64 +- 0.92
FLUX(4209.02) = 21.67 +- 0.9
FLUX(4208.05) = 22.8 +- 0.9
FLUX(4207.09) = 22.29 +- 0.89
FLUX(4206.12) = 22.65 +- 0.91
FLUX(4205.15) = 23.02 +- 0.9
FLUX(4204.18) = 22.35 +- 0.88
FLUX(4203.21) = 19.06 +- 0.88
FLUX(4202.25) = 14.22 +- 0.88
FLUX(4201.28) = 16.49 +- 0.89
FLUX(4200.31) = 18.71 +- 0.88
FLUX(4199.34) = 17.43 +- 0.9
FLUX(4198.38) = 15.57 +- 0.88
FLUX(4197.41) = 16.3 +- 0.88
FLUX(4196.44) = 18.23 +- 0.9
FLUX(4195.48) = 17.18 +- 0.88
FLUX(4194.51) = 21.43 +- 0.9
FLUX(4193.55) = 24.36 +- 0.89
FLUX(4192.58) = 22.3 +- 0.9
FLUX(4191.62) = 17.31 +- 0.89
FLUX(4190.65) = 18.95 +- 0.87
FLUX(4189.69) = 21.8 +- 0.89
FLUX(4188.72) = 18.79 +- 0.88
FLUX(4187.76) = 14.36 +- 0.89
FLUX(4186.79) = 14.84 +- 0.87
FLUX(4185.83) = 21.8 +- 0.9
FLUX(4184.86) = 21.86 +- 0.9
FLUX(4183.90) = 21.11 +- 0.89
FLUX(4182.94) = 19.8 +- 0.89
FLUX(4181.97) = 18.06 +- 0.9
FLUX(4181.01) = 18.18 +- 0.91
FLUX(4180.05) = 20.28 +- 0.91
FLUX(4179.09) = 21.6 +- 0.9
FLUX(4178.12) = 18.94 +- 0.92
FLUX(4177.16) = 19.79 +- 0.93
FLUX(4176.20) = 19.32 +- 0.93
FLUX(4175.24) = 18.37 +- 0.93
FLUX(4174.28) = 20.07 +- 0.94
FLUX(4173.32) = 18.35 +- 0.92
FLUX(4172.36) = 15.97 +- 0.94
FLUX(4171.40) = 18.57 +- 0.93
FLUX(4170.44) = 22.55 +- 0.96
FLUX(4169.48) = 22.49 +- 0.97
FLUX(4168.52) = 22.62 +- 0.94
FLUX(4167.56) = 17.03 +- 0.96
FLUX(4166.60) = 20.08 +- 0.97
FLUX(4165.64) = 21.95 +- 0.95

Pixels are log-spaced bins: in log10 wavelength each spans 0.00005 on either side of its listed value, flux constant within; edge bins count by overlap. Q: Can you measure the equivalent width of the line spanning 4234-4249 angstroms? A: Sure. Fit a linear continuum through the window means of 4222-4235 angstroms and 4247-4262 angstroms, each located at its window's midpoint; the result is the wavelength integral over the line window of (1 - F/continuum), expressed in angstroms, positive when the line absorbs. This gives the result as -2.6 angstroms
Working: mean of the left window 17.7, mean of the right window 18.8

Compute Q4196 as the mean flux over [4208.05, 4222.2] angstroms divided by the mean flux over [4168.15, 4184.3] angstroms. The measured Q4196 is 1.1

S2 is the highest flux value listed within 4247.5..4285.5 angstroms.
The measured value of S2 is 26.41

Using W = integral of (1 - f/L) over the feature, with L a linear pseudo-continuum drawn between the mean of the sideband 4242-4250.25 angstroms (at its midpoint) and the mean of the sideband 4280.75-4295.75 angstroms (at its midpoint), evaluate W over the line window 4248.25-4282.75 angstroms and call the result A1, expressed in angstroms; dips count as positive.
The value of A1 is 2.32 angstroms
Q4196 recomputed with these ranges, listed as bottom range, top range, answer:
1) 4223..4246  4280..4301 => 0.95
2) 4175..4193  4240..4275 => 1.03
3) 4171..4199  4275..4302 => 1.00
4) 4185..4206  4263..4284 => 1.05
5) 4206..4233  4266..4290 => 0.96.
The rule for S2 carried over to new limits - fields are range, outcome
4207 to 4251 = 26.32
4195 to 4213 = 23.53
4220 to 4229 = 23.62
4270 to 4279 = 26.03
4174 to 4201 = 24.36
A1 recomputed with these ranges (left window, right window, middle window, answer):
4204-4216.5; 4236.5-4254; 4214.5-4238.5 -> 2.5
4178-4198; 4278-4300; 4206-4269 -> -3.6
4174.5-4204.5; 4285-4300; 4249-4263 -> -0.4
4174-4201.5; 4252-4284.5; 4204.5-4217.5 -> -1.5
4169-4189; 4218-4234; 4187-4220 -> -1.6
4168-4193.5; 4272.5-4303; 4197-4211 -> -0.2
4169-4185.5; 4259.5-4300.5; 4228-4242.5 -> -1.1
